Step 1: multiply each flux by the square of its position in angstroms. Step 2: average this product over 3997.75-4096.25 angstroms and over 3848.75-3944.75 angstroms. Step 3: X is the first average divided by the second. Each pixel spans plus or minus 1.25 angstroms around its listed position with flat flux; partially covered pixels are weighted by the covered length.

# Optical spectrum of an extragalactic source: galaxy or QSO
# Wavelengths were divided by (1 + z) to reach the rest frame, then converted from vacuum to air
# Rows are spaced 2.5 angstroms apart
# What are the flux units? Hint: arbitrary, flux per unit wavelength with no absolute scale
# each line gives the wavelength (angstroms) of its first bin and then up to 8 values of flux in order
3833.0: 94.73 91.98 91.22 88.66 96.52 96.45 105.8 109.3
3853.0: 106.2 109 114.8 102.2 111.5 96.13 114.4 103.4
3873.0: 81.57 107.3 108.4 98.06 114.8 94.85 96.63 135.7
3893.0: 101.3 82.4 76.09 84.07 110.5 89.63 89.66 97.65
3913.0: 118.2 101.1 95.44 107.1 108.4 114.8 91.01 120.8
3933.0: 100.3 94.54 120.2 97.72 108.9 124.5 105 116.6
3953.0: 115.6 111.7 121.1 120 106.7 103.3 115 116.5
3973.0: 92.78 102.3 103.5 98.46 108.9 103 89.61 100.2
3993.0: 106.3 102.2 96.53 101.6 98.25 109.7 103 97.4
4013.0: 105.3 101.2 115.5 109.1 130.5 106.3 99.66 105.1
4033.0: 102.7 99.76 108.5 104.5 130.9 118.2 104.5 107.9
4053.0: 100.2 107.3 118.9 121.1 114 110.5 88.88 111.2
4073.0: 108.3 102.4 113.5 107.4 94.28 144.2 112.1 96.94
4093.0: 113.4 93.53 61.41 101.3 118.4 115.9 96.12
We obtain 1.13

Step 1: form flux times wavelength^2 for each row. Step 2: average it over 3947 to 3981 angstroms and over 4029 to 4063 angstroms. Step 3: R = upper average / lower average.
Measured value 1.05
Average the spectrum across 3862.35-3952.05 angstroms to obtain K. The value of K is 103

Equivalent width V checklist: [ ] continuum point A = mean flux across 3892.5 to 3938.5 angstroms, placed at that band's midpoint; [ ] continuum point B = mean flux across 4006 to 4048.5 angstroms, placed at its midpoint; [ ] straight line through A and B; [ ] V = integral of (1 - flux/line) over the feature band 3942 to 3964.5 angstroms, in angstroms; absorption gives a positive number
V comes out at -2.6 angstroms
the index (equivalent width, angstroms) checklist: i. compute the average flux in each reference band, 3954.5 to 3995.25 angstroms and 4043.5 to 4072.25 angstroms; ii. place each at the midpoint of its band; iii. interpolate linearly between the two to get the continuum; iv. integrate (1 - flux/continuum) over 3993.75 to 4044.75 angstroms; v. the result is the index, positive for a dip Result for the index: 0.8 angstroms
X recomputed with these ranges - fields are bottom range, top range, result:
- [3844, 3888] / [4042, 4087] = 1.18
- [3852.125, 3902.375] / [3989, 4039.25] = 1.10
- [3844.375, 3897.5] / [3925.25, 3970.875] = 1.11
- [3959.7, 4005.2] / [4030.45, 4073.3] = 1.09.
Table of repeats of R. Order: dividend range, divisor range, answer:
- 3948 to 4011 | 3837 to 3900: 1.10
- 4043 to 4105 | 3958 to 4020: 1.07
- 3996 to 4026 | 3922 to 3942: 1.04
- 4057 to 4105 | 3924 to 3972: 1.03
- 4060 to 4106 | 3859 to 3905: 1.17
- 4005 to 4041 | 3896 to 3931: 1.13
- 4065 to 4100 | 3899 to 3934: 1.11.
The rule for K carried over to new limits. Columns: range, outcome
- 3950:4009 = 106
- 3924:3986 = 109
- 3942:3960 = 115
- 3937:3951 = 112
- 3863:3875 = 101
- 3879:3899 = 100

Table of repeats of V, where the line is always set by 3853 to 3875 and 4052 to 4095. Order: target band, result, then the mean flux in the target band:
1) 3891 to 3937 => 2.5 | 99.8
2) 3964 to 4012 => 2.1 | 103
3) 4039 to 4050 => -0.5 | 114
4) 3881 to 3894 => -0.4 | 108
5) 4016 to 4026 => -0.6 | 115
